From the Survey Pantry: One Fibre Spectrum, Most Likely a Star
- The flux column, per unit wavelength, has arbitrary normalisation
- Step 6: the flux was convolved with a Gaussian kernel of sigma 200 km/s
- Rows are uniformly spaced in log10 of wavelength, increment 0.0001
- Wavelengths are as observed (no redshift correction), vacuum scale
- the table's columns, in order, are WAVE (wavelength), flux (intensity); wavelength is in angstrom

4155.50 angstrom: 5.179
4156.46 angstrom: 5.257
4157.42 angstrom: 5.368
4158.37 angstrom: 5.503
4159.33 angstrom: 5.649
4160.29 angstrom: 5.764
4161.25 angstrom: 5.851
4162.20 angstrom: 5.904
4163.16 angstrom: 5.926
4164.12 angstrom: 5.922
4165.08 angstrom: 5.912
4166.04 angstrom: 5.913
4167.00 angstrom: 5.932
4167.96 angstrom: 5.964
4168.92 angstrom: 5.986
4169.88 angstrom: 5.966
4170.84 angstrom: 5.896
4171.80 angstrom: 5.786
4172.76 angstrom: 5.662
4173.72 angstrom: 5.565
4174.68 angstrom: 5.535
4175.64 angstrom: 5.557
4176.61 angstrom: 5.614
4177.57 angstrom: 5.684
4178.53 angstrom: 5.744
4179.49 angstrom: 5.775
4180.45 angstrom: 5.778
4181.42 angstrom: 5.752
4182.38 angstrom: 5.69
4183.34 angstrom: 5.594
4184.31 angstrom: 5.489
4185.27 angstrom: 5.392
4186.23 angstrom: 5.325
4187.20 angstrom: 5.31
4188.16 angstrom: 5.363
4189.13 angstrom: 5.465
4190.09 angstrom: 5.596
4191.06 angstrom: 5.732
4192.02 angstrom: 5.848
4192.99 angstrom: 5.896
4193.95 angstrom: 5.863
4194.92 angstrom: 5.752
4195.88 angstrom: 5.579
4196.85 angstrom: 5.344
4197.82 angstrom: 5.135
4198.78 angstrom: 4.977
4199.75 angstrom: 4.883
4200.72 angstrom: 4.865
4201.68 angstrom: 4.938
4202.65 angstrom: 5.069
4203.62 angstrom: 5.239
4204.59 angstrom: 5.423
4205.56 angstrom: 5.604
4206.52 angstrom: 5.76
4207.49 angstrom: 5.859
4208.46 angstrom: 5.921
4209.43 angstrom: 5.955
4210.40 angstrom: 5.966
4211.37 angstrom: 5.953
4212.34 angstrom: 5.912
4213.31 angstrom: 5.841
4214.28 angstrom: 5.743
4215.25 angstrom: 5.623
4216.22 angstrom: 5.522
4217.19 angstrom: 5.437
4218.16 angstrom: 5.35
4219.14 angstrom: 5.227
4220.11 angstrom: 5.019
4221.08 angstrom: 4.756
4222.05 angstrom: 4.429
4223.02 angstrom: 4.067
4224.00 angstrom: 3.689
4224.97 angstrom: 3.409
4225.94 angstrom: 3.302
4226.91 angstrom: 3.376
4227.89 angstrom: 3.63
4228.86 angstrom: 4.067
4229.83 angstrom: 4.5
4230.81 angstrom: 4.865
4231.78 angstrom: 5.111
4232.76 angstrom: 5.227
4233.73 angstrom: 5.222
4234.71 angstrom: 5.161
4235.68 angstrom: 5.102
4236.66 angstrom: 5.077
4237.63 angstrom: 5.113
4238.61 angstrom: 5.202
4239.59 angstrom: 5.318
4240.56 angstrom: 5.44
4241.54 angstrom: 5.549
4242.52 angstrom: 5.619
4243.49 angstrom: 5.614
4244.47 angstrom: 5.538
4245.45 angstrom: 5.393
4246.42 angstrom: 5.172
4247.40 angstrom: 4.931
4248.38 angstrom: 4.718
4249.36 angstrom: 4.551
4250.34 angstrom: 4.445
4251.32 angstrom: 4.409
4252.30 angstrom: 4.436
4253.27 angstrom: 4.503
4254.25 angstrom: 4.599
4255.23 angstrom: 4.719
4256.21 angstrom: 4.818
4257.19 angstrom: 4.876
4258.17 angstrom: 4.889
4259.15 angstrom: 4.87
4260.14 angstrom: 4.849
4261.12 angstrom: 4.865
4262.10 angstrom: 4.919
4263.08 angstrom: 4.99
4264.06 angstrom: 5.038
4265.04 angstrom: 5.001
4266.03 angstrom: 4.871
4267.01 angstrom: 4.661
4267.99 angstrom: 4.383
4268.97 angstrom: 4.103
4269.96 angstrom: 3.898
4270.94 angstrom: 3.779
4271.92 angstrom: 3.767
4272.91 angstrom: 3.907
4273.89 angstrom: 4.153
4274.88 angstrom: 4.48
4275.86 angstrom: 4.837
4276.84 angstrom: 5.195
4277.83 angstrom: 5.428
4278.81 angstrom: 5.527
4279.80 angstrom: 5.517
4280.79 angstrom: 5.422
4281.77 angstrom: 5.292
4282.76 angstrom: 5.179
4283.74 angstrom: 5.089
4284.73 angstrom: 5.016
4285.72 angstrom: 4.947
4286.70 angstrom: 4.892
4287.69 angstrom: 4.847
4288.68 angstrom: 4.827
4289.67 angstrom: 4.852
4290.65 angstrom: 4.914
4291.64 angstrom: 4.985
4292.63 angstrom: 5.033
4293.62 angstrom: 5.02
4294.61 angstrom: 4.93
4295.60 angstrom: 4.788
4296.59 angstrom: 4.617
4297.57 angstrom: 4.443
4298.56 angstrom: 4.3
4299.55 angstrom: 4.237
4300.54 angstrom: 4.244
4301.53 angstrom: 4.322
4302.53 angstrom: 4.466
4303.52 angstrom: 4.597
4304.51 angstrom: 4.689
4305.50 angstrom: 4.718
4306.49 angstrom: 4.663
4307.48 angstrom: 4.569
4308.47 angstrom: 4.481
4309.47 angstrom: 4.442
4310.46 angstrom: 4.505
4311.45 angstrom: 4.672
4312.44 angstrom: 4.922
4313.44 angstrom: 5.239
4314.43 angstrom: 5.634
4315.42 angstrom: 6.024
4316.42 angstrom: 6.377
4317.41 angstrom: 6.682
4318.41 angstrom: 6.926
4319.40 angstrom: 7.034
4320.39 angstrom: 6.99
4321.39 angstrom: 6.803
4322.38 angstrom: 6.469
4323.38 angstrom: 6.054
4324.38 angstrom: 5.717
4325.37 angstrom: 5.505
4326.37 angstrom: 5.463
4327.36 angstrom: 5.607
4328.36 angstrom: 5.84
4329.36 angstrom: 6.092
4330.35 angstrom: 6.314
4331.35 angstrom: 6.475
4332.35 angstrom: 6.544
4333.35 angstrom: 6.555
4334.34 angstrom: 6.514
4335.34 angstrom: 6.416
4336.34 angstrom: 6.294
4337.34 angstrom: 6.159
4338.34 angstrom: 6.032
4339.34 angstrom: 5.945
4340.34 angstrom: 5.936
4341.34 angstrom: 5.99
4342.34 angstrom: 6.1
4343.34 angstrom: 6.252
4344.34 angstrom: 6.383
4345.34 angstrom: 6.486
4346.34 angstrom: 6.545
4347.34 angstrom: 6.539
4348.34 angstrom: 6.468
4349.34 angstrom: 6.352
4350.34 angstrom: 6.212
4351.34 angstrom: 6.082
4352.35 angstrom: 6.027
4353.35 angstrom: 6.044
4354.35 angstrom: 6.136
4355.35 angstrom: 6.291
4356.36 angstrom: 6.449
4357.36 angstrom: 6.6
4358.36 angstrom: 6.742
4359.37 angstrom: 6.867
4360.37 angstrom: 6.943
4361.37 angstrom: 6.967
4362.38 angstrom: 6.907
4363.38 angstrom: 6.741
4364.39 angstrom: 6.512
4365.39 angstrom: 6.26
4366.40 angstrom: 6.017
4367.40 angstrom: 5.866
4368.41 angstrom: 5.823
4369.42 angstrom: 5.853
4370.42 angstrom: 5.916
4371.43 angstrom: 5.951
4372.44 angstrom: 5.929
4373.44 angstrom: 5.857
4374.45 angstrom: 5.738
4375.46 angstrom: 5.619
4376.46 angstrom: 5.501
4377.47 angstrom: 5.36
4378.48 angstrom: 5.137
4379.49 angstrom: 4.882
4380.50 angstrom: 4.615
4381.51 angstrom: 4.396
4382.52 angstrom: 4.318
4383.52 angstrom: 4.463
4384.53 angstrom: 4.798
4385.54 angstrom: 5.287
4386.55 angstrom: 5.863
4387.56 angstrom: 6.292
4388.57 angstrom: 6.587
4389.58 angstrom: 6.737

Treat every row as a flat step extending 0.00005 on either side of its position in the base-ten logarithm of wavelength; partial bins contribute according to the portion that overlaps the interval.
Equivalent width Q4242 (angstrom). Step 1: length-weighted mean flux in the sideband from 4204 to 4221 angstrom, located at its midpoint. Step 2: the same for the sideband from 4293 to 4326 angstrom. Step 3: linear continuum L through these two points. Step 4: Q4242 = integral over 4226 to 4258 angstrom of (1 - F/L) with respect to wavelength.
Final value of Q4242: 3.8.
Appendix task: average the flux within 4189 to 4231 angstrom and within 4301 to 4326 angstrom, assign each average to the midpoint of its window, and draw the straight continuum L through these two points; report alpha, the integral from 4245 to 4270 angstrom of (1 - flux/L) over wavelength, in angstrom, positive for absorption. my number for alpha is 2.6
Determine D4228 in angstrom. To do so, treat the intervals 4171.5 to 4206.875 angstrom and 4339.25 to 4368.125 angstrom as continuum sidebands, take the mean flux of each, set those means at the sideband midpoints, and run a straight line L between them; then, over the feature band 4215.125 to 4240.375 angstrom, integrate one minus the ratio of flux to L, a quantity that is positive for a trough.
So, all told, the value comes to 4.4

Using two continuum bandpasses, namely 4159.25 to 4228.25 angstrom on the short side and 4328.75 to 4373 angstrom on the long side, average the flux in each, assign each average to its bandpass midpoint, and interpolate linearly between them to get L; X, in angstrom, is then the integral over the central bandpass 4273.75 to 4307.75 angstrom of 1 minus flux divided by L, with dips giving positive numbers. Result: 6.42 angstrom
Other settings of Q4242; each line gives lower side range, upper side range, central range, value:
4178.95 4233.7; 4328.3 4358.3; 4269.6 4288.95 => 3.3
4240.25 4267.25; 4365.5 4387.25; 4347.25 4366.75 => -4.1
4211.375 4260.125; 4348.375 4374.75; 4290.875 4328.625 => 3.0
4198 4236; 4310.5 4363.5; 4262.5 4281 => 3.0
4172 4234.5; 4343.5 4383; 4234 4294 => 7.1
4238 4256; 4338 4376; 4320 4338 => -0.8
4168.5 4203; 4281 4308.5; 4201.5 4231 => 1.7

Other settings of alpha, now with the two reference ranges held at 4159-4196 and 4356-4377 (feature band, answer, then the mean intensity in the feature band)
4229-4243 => 1.7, 5.15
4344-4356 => -0.2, 6.3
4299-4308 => 2.3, 4.5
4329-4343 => -0.2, 6.24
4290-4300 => 2.2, 4.73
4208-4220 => 0.3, 5.68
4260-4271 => 2.4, 4.64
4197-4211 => 0.9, 5.4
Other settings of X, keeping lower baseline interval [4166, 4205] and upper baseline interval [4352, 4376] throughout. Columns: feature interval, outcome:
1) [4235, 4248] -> 1.05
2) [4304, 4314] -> 2.22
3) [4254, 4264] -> 1.69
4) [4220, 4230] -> 3.05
